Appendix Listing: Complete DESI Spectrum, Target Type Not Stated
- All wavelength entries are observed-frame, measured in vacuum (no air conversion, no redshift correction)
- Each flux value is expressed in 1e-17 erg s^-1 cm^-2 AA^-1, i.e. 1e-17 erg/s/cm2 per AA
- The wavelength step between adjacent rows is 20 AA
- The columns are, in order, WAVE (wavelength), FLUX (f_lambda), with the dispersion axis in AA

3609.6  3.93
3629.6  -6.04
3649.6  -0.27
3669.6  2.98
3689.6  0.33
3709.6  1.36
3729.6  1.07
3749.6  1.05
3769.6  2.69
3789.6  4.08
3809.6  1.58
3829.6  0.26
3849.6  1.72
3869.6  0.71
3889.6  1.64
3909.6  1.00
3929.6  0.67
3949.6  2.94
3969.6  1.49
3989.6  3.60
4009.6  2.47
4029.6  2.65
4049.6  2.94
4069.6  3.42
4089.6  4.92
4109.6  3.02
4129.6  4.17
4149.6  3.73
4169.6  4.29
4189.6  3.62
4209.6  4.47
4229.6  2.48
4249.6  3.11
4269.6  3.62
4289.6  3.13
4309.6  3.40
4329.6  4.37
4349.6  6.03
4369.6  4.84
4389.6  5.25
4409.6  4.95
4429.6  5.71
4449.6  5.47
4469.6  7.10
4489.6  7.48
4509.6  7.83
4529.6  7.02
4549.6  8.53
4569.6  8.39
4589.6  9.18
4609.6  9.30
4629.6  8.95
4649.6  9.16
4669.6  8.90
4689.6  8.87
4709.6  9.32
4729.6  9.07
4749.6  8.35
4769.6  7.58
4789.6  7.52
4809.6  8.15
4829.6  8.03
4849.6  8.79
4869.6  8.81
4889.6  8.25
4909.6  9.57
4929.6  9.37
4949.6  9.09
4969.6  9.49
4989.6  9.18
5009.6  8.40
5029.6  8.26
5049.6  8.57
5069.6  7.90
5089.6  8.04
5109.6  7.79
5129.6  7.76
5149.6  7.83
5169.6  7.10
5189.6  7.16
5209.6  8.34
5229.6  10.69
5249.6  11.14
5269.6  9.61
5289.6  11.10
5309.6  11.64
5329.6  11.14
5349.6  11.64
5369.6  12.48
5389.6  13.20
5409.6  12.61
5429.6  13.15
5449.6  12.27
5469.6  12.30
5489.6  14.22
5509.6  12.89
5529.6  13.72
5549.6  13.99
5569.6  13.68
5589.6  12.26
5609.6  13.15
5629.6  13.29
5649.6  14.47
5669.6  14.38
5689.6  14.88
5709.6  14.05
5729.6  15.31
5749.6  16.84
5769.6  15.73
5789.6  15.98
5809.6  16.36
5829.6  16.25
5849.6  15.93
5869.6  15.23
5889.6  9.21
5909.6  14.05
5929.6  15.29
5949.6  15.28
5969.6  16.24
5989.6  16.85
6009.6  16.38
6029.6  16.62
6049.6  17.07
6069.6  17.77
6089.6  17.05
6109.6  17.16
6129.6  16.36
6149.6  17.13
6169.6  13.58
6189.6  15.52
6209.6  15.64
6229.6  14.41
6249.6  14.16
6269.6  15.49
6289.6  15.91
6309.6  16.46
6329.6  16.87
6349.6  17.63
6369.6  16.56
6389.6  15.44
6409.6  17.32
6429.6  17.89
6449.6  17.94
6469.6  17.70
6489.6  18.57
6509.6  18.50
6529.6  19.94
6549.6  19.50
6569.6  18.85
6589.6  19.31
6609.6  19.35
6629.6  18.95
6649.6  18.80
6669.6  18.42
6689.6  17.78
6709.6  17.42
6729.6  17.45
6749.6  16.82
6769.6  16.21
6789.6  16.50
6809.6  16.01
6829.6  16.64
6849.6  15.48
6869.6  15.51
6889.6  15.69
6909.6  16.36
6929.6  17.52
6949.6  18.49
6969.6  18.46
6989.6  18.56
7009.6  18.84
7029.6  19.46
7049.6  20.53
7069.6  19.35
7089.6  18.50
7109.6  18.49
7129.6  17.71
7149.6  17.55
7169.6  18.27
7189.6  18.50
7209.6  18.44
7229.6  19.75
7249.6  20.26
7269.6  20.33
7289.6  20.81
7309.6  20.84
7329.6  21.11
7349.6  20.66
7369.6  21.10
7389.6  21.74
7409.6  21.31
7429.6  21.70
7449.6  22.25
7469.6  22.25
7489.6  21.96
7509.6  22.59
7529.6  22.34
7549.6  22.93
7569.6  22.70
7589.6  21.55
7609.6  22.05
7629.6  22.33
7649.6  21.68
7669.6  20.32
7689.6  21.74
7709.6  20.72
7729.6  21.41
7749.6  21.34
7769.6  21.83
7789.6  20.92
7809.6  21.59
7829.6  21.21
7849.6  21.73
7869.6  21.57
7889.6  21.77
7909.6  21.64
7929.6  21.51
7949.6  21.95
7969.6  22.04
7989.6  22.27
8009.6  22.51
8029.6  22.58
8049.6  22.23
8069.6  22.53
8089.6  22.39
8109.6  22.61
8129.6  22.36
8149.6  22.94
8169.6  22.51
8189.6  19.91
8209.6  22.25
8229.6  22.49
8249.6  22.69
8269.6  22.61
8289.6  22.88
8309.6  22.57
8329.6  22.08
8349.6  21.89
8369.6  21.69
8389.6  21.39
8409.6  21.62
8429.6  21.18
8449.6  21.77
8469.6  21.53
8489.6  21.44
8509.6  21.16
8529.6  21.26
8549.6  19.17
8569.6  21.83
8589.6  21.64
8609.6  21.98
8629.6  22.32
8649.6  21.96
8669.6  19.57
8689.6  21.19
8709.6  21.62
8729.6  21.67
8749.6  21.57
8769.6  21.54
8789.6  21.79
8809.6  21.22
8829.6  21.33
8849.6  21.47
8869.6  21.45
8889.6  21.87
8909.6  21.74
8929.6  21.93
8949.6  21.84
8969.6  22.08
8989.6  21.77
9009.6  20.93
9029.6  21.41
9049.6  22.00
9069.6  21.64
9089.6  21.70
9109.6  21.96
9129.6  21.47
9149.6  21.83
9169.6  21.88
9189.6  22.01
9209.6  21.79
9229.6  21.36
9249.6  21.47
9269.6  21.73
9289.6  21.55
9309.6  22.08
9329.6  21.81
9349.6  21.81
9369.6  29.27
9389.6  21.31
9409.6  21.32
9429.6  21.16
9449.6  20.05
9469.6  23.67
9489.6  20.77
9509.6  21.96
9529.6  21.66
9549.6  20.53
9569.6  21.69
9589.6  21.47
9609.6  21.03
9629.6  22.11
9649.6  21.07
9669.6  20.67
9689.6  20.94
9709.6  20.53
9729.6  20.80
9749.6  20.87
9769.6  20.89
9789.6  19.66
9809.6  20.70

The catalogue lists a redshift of 0.00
